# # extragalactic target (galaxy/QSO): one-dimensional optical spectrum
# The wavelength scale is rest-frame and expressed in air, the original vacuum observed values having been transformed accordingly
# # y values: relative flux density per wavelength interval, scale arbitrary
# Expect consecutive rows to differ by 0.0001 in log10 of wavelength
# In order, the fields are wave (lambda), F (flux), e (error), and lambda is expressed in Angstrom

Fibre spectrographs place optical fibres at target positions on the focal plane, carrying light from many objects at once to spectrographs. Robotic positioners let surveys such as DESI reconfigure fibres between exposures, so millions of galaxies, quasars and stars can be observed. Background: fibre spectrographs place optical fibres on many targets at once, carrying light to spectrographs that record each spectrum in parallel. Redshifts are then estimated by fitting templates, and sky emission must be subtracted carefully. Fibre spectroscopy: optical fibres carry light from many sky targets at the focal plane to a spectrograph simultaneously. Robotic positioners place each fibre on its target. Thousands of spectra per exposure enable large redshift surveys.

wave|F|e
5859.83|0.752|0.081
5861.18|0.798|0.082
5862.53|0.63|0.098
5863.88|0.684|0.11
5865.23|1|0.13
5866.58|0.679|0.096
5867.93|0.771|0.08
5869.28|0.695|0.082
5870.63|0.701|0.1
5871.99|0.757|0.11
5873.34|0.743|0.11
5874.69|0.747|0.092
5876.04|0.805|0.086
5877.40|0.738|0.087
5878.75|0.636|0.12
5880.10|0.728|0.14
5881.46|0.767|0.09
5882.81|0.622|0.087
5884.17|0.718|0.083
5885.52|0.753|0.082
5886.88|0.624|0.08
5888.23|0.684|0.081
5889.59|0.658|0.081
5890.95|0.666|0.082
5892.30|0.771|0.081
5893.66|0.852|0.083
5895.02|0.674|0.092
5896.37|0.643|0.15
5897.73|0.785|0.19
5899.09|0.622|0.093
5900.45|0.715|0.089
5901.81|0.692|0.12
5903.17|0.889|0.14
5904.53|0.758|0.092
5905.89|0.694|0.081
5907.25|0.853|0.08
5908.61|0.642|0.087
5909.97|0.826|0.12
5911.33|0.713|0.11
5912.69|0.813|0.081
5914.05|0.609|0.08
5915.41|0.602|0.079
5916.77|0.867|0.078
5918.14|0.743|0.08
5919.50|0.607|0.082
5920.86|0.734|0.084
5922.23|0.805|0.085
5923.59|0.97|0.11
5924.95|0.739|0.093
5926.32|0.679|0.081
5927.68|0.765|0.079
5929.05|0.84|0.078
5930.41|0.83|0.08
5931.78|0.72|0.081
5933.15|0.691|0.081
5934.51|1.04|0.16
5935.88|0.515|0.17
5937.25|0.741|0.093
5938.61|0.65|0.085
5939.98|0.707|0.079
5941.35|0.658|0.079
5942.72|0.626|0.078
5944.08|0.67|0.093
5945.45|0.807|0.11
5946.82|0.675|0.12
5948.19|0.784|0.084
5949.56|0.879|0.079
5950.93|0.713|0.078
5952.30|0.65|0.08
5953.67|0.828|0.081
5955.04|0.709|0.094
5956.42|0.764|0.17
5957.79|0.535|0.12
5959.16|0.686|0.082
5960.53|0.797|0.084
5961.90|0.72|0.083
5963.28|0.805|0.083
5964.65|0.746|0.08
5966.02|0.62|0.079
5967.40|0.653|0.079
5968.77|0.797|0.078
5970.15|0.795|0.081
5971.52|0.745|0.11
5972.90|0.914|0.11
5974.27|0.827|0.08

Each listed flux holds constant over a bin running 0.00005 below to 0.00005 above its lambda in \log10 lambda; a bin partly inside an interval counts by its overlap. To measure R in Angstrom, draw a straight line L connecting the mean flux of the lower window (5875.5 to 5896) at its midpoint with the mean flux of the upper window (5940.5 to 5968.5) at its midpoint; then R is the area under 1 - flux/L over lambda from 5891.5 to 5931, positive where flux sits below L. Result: -1.95 Angstrom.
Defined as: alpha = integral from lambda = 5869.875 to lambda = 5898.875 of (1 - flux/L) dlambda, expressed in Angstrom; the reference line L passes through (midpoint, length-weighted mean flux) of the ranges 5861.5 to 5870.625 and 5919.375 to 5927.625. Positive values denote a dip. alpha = 1.3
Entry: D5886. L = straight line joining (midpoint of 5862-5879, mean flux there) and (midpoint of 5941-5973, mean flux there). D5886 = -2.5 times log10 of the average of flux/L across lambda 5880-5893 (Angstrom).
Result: 0.06 mag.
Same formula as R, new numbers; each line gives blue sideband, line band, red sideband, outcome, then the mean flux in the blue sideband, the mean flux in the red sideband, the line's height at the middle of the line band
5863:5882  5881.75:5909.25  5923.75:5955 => 1.0 Angstrom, 0.745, 0.74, 0.743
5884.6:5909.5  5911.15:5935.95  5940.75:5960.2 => -1.4 Angstrom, 0.722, 0.715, 0.718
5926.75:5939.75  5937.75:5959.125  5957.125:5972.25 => 0.7 Angstrom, 0.752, 0.719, 0.736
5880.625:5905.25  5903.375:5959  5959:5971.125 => -0.7 Angstrom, 0.716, 0.738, 0.728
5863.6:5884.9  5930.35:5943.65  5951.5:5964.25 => 0.3 Angstrom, 0.738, 0.722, 0.726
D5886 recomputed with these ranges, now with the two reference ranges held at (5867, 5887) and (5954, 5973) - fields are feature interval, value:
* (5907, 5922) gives 0.00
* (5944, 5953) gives -0.02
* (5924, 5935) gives -0.09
